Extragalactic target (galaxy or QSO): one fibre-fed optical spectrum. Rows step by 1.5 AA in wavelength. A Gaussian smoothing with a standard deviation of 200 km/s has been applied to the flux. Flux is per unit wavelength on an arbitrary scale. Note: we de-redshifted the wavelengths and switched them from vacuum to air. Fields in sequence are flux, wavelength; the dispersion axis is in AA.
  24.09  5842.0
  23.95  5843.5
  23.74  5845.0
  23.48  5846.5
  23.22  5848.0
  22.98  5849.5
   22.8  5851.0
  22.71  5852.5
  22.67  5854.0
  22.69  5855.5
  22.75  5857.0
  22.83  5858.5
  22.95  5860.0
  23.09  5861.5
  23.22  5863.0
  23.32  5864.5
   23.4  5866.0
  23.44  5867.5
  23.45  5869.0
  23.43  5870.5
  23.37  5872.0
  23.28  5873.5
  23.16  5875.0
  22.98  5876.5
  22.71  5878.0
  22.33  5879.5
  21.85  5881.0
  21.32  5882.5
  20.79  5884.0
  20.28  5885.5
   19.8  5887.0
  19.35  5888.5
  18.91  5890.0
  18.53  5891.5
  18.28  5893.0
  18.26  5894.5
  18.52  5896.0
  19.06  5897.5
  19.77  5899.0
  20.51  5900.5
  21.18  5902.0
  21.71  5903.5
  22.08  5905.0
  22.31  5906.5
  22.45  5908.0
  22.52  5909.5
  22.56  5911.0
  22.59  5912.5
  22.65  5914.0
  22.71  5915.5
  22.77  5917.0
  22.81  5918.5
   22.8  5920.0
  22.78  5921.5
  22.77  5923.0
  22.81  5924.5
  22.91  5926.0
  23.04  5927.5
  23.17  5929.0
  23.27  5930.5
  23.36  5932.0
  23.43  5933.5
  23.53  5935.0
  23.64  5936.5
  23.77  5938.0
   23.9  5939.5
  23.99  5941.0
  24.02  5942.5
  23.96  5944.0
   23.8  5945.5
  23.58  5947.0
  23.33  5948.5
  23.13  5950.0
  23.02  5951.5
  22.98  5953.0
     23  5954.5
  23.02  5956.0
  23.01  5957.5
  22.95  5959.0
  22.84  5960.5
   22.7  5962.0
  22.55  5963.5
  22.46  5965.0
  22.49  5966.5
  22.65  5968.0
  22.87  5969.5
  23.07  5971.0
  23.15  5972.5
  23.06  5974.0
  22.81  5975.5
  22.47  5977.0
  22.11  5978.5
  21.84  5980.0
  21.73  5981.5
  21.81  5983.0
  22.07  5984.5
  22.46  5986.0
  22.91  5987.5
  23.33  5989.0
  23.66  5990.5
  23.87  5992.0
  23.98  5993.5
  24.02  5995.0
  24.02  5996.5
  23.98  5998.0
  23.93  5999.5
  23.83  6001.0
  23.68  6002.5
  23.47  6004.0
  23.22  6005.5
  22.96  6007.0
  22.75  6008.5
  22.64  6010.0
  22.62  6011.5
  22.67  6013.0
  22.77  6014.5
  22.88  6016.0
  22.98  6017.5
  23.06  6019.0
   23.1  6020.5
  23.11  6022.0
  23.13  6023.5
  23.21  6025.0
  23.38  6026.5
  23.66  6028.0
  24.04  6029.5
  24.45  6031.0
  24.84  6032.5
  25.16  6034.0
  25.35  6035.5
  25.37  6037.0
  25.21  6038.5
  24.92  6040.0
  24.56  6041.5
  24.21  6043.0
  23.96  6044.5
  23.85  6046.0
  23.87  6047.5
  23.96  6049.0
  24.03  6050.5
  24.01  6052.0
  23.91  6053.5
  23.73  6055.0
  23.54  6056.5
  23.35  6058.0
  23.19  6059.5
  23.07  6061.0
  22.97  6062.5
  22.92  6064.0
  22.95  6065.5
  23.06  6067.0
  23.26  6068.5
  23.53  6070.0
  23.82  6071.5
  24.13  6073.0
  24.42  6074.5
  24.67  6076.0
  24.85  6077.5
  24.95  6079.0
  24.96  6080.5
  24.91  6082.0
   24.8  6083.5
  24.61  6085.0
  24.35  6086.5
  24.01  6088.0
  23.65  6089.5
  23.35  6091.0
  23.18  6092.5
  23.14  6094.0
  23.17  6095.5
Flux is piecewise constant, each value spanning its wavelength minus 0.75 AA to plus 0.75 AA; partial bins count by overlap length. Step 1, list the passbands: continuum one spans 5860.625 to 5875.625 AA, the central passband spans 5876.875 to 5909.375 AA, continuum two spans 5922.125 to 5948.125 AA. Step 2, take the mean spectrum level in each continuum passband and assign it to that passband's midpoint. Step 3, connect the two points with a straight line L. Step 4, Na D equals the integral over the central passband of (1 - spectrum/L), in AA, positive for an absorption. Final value 3.9 AA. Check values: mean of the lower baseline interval 23.3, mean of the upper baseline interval 23.5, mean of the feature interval 20.5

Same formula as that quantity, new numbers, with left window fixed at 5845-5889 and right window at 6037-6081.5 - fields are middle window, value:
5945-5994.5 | 0.9 AA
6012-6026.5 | 0.4 AA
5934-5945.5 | -0.4 AA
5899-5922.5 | 0.7 AA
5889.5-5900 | 1.8 AA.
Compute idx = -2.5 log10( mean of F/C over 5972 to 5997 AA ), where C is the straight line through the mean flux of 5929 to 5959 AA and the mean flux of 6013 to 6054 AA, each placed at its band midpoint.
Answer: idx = 0.04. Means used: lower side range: 23.4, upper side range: 23.9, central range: 22.9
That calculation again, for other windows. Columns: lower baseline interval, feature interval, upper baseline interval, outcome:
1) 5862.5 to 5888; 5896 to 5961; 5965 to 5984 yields -0.01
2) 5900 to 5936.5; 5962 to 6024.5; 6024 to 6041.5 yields 0.04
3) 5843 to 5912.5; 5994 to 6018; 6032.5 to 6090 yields 0.01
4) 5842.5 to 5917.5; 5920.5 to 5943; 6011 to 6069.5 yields -0.04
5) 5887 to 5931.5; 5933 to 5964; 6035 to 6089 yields -0.06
